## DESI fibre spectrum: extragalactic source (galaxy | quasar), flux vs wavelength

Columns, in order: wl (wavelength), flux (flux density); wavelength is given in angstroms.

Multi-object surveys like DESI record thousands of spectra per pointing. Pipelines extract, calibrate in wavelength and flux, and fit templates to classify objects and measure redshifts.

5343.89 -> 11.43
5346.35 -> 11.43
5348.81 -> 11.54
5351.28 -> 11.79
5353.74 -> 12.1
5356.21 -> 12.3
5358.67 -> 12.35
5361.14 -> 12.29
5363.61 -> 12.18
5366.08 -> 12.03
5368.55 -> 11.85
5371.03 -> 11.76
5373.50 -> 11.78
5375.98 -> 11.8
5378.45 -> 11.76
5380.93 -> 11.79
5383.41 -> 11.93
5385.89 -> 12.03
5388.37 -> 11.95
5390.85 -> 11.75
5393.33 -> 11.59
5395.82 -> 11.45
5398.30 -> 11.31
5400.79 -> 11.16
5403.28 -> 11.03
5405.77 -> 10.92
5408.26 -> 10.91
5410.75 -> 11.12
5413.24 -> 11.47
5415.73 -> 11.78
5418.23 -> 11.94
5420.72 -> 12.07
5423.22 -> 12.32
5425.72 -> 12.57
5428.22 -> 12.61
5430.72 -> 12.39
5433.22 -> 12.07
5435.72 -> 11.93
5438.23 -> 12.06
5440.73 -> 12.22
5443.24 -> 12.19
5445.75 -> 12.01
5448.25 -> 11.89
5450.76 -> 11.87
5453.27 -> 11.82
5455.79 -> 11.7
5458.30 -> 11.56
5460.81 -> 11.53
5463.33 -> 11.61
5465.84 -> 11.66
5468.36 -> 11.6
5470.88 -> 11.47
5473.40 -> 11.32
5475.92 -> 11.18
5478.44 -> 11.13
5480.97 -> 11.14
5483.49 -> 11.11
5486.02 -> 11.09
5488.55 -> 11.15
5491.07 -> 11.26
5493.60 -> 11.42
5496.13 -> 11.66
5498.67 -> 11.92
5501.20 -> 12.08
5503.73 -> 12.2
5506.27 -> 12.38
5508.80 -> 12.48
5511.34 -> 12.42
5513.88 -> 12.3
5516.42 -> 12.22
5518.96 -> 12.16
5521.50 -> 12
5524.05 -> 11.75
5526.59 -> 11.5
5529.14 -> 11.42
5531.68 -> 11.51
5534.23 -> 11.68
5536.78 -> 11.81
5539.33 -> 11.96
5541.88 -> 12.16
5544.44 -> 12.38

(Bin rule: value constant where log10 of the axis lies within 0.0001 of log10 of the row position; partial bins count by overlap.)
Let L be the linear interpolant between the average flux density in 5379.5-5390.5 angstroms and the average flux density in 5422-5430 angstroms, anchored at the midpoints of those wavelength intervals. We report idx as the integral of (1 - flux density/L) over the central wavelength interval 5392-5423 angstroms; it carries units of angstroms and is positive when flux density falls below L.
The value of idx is 2.0 angstroms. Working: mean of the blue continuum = 11.9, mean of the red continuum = 12.5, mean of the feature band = 11.4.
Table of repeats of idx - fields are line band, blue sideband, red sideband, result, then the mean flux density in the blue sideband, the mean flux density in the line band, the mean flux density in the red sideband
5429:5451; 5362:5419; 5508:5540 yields -0.7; 11.6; 12.1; 11.9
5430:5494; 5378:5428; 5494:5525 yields 1.5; 11.7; 11.6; 12.1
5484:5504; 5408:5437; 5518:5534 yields 0.4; 12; 11.5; 11.7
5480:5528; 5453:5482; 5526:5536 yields -1.2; 11.5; 11.8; 11.5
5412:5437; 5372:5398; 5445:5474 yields -0.8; 11.8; 12.1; 11.7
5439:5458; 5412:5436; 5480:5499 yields -0.2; 12.1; 11.9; 11.3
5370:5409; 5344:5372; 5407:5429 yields 1.1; 11.9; 11.6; 11.9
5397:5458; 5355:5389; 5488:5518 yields 0.9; 12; 11.8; 12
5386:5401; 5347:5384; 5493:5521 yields 0.5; 11.9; 11.6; 12.1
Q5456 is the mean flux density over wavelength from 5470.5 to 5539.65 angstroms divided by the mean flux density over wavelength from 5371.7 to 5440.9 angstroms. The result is 0.99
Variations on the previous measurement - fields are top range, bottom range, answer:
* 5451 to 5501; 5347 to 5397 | 0.96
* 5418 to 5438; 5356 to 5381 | 1.02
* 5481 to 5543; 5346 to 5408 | 1.01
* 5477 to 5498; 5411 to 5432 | 0.93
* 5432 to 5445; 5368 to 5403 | 1.03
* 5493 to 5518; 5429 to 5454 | 1.01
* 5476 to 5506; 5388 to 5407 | 1.01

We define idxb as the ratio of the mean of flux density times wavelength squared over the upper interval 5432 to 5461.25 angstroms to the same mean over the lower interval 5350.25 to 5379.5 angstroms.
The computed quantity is 1.0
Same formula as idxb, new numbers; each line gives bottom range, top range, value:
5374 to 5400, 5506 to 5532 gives 1.08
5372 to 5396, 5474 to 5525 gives 1.04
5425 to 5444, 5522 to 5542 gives 0.99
